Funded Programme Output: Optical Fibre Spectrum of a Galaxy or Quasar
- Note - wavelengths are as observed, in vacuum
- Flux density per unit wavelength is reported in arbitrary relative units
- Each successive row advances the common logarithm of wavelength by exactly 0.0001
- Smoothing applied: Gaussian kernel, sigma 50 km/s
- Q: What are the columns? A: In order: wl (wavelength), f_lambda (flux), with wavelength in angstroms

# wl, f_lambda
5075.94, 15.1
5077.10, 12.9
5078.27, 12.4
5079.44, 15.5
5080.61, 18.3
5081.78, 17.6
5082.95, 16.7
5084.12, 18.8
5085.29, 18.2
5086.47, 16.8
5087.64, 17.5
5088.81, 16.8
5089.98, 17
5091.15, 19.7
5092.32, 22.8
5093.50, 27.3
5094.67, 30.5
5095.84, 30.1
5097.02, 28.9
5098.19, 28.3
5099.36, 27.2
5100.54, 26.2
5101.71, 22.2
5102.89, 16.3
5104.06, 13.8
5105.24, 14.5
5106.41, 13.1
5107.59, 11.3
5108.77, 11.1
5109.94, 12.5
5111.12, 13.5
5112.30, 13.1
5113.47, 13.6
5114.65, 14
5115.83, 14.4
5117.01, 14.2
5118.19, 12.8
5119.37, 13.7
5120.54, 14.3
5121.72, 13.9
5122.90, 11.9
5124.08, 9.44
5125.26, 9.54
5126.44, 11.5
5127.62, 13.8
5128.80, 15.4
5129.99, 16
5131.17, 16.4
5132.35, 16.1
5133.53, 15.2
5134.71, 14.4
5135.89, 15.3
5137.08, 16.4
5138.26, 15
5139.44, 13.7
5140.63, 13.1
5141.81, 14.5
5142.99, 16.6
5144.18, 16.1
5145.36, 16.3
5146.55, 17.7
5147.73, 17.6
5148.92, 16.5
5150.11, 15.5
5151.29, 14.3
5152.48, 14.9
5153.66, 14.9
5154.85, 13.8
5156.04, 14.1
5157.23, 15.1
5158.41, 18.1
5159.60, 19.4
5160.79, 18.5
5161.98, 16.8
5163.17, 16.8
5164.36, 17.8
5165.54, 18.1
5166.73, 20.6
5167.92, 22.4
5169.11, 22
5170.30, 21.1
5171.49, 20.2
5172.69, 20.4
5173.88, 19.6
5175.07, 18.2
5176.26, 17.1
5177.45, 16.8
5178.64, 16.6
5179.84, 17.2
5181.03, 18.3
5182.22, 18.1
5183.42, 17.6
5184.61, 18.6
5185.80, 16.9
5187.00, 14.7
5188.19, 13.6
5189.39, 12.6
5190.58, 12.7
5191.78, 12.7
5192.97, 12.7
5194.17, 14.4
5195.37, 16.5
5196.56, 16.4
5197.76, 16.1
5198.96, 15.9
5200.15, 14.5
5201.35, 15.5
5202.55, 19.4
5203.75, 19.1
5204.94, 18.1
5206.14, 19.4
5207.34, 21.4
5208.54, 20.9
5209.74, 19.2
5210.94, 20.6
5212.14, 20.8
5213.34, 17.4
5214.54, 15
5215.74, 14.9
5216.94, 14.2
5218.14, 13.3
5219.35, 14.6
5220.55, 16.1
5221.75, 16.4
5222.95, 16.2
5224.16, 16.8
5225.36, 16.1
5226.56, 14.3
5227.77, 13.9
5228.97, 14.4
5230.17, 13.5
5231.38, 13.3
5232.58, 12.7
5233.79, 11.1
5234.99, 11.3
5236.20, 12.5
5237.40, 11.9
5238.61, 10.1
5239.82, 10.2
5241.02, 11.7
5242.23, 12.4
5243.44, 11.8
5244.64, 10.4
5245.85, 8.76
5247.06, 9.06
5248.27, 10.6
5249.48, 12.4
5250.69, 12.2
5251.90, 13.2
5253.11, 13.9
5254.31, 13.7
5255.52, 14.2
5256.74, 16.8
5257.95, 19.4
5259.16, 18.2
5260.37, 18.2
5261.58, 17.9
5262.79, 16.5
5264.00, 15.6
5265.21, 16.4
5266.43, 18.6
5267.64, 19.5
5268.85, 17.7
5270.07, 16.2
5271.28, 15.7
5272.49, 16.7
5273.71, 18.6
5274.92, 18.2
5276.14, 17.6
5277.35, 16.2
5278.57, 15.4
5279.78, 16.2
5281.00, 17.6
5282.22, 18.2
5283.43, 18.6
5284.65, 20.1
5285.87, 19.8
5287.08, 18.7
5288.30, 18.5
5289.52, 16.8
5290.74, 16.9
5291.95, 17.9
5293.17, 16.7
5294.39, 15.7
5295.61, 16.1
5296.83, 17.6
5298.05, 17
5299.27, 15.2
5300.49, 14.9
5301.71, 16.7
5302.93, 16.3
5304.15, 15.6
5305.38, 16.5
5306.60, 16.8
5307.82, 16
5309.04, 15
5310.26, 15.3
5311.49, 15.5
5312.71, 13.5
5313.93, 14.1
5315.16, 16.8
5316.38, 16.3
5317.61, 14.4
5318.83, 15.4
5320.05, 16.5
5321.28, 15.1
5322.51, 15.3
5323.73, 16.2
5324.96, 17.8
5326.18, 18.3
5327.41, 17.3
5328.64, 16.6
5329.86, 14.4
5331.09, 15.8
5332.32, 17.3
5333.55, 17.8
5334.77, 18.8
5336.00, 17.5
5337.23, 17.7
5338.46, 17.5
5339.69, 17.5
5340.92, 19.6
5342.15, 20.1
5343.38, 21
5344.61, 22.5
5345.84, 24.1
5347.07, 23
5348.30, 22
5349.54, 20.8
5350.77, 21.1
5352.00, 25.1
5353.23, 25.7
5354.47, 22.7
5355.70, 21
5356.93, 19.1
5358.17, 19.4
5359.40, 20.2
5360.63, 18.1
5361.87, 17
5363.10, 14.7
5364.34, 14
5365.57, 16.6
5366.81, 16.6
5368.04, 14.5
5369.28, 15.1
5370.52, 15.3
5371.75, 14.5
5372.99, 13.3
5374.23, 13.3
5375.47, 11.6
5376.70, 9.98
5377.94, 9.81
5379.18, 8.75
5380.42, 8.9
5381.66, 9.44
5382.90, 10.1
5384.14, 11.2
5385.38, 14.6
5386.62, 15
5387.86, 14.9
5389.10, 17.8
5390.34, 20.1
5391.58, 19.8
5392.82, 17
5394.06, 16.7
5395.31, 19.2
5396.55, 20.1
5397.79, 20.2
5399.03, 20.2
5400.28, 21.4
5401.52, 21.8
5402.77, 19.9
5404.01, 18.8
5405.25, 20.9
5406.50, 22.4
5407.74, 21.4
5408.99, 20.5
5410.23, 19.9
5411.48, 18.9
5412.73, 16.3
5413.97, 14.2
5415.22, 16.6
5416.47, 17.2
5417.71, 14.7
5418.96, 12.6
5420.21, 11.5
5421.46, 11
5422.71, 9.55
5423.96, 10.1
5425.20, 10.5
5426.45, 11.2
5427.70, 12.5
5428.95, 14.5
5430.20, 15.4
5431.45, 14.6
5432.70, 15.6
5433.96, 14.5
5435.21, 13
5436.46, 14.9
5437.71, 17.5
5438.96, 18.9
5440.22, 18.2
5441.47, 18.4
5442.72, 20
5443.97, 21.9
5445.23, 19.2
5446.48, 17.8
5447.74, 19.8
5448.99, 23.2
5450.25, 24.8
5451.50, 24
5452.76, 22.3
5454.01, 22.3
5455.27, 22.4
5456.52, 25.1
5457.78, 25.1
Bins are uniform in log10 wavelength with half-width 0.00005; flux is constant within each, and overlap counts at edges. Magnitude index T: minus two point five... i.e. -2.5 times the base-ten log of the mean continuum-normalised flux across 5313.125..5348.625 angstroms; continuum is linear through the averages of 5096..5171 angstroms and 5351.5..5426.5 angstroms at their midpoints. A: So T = -0.09 mag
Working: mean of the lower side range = 16.2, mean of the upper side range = 16.3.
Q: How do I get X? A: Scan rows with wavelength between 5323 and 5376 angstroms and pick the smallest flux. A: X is 11.6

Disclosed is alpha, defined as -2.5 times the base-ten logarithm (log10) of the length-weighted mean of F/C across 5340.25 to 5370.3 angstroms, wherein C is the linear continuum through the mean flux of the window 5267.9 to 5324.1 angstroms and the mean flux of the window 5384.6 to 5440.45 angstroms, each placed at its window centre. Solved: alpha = -0.19 mag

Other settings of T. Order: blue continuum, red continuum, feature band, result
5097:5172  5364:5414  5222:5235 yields 0.14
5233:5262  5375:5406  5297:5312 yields -0.13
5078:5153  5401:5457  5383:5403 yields -0.03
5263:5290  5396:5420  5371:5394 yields 0.35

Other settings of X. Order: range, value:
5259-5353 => 13.5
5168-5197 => 12.6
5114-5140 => 9.44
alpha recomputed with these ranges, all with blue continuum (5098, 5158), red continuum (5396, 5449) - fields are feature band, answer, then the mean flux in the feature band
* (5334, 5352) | -0.23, 20.4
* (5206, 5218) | -0.16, 18.1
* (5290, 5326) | 0.02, 16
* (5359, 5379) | 0.15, 14.5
